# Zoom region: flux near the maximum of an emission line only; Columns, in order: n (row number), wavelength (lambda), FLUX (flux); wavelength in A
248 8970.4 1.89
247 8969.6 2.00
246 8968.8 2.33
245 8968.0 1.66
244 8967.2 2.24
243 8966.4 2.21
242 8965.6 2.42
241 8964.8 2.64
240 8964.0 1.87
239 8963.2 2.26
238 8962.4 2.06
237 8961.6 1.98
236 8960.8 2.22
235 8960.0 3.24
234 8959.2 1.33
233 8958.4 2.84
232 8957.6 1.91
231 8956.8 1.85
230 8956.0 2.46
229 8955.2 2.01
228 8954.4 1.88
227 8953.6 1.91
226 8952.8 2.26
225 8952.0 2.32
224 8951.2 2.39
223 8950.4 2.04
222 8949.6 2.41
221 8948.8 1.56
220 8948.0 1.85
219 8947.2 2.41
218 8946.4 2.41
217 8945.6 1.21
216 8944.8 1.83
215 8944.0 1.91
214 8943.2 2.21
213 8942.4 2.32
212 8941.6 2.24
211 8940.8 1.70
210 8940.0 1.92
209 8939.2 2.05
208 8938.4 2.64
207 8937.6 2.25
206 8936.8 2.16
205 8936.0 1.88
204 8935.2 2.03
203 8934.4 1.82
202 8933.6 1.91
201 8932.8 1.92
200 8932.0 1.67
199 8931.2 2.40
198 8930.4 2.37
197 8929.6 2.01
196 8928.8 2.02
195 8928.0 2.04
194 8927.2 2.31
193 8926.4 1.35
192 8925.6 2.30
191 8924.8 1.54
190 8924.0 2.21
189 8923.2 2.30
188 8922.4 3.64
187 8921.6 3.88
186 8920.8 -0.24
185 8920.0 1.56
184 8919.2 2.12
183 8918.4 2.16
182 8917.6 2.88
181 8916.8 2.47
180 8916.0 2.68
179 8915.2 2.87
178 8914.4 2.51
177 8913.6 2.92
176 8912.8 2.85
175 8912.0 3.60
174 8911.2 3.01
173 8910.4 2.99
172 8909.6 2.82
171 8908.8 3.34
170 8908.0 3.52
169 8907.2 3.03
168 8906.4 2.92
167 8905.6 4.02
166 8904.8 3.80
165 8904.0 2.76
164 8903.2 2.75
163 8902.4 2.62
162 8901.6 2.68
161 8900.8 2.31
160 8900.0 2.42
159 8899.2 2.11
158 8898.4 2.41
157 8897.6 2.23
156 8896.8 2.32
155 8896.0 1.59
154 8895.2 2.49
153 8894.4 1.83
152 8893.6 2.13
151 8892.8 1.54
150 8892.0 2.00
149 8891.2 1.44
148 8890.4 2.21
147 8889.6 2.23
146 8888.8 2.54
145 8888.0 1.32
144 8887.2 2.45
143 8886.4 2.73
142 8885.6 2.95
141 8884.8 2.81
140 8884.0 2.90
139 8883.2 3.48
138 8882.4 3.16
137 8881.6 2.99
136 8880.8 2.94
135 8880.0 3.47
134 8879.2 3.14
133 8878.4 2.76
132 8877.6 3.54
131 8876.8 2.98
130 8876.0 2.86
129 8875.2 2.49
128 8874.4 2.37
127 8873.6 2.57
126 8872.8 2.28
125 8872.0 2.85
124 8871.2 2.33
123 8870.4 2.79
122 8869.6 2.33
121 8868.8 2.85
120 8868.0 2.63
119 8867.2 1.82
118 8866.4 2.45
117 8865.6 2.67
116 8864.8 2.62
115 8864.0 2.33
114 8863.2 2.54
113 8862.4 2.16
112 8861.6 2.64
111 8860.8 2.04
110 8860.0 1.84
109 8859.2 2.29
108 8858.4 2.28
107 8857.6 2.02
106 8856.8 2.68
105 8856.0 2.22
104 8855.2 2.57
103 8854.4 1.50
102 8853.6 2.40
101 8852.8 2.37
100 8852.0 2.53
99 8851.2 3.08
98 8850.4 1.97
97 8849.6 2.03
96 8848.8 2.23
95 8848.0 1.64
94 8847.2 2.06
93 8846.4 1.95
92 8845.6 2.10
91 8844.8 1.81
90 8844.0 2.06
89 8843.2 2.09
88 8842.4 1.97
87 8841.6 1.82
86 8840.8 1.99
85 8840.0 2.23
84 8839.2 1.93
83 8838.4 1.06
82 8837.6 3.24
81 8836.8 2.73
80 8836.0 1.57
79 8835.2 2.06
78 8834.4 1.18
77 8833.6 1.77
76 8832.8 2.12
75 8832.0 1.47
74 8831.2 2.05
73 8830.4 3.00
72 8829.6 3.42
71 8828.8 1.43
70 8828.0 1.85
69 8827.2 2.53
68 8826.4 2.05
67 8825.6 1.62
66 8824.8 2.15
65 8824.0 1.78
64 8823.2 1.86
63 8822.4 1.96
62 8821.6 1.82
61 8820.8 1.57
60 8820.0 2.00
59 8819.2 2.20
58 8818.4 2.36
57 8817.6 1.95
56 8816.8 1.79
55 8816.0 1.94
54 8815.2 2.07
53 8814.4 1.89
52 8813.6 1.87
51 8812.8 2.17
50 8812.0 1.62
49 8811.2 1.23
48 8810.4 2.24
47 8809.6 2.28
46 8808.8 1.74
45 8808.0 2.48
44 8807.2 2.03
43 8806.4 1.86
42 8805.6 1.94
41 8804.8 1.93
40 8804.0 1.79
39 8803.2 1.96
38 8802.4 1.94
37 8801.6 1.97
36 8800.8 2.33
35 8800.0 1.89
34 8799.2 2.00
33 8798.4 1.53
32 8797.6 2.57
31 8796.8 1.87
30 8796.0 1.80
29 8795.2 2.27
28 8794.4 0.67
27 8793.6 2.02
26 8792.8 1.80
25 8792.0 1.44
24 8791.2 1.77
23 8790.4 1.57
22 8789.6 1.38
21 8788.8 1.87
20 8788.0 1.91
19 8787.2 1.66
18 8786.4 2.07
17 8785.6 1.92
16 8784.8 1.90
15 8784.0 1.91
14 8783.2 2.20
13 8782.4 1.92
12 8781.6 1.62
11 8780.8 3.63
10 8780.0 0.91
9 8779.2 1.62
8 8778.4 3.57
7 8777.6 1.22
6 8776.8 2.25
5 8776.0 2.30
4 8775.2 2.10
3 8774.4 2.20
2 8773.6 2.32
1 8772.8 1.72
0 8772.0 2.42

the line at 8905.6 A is [N II]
